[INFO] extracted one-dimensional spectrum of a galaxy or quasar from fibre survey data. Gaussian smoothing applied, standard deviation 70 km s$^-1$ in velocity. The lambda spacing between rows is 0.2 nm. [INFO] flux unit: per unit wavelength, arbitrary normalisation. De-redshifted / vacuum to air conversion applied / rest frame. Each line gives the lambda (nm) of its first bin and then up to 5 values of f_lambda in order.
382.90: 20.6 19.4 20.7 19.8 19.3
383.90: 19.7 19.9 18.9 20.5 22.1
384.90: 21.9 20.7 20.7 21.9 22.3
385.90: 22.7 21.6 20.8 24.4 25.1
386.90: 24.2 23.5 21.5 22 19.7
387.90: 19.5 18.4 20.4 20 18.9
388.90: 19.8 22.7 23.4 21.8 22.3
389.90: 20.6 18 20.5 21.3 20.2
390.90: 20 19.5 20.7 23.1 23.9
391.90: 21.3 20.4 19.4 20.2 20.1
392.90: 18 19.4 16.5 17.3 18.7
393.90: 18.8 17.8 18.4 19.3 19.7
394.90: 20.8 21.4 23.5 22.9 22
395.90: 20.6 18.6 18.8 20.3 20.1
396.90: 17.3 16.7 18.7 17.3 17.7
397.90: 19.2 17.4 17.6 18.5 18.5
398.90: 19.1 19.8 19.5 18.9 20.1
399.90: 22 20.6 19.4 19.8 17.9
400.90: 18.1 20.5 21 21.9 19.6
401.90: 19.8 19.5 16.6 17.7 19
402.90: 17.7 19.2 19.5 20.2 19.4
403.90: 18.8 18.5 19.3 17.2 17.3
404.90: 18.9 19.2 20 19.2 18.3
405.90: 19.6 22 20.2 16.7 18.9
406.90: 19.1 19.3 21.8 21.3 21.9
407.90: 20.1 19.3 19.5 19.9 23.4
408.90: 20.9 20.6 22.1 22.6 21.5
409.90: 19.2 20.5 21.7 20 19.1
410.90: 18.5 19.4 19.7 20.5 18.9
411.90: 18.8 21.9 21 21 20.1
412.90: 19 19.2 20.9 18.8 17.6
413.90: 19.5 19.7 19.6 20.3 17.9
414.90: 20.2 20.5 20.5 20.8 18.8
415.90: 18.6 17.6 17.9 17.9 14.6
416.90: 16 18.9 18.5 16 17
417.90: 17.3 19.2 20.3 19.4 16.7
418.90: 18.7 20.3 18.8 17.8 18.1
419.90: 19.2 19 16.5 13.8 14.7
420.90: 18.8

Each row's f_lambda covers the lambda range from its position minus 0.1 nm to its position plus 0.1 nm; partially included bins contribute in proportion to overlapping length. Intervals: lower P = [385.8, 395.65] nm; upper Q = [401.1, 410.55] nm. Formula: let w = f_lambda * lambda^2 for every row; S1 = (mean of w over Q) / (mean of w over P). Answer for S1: 1.03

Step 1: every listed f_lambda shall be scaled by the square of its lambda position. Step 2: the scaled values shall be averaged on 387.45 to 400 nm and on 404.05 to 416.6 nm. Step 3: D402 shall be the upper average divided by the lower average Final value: 1.08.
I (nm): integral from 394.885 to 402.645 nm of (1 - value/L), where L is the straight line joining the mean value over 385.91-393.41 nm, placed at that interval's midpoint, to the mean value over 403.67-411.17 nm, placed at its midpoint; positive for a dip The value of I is 0.351 nm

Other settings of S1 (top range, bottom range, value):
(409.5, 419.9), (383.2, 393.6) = 1.05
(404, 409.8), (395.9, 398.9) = 1.14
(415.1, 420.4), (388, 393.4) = 1.03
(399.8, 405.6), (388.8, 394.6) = 1.01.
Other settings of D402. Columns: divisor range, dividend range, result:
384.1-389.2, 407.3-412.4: 1.08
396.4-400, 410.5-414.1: 1.12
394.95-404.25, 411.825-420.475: 1.05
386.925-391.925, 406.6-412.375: 1.08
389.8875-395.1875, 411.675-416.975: 1.08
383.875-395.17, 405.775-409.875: 1.09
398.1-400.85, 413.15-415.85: 1.09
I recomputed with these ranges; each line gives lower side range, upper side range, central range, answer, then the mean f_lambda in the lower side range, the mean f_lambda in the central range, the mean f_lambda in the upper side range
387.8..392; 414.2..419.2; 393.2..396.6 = 0.104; 20.8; 19.7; 18.5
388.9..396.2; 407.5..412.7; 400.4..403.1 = 0.167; 20.4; 19.2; 20.5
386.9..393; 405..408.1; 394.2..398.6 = 0.216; 20.8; 19.4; 19.8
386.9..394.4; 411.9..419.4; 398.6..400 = 0.008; 20.3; 19.7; 18.9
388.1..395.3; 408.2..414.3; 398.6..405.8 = 0.337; 20.2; 19.2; 20.2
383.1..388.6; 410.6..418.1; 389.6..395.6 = 0.149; 21.2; 20.1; 19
